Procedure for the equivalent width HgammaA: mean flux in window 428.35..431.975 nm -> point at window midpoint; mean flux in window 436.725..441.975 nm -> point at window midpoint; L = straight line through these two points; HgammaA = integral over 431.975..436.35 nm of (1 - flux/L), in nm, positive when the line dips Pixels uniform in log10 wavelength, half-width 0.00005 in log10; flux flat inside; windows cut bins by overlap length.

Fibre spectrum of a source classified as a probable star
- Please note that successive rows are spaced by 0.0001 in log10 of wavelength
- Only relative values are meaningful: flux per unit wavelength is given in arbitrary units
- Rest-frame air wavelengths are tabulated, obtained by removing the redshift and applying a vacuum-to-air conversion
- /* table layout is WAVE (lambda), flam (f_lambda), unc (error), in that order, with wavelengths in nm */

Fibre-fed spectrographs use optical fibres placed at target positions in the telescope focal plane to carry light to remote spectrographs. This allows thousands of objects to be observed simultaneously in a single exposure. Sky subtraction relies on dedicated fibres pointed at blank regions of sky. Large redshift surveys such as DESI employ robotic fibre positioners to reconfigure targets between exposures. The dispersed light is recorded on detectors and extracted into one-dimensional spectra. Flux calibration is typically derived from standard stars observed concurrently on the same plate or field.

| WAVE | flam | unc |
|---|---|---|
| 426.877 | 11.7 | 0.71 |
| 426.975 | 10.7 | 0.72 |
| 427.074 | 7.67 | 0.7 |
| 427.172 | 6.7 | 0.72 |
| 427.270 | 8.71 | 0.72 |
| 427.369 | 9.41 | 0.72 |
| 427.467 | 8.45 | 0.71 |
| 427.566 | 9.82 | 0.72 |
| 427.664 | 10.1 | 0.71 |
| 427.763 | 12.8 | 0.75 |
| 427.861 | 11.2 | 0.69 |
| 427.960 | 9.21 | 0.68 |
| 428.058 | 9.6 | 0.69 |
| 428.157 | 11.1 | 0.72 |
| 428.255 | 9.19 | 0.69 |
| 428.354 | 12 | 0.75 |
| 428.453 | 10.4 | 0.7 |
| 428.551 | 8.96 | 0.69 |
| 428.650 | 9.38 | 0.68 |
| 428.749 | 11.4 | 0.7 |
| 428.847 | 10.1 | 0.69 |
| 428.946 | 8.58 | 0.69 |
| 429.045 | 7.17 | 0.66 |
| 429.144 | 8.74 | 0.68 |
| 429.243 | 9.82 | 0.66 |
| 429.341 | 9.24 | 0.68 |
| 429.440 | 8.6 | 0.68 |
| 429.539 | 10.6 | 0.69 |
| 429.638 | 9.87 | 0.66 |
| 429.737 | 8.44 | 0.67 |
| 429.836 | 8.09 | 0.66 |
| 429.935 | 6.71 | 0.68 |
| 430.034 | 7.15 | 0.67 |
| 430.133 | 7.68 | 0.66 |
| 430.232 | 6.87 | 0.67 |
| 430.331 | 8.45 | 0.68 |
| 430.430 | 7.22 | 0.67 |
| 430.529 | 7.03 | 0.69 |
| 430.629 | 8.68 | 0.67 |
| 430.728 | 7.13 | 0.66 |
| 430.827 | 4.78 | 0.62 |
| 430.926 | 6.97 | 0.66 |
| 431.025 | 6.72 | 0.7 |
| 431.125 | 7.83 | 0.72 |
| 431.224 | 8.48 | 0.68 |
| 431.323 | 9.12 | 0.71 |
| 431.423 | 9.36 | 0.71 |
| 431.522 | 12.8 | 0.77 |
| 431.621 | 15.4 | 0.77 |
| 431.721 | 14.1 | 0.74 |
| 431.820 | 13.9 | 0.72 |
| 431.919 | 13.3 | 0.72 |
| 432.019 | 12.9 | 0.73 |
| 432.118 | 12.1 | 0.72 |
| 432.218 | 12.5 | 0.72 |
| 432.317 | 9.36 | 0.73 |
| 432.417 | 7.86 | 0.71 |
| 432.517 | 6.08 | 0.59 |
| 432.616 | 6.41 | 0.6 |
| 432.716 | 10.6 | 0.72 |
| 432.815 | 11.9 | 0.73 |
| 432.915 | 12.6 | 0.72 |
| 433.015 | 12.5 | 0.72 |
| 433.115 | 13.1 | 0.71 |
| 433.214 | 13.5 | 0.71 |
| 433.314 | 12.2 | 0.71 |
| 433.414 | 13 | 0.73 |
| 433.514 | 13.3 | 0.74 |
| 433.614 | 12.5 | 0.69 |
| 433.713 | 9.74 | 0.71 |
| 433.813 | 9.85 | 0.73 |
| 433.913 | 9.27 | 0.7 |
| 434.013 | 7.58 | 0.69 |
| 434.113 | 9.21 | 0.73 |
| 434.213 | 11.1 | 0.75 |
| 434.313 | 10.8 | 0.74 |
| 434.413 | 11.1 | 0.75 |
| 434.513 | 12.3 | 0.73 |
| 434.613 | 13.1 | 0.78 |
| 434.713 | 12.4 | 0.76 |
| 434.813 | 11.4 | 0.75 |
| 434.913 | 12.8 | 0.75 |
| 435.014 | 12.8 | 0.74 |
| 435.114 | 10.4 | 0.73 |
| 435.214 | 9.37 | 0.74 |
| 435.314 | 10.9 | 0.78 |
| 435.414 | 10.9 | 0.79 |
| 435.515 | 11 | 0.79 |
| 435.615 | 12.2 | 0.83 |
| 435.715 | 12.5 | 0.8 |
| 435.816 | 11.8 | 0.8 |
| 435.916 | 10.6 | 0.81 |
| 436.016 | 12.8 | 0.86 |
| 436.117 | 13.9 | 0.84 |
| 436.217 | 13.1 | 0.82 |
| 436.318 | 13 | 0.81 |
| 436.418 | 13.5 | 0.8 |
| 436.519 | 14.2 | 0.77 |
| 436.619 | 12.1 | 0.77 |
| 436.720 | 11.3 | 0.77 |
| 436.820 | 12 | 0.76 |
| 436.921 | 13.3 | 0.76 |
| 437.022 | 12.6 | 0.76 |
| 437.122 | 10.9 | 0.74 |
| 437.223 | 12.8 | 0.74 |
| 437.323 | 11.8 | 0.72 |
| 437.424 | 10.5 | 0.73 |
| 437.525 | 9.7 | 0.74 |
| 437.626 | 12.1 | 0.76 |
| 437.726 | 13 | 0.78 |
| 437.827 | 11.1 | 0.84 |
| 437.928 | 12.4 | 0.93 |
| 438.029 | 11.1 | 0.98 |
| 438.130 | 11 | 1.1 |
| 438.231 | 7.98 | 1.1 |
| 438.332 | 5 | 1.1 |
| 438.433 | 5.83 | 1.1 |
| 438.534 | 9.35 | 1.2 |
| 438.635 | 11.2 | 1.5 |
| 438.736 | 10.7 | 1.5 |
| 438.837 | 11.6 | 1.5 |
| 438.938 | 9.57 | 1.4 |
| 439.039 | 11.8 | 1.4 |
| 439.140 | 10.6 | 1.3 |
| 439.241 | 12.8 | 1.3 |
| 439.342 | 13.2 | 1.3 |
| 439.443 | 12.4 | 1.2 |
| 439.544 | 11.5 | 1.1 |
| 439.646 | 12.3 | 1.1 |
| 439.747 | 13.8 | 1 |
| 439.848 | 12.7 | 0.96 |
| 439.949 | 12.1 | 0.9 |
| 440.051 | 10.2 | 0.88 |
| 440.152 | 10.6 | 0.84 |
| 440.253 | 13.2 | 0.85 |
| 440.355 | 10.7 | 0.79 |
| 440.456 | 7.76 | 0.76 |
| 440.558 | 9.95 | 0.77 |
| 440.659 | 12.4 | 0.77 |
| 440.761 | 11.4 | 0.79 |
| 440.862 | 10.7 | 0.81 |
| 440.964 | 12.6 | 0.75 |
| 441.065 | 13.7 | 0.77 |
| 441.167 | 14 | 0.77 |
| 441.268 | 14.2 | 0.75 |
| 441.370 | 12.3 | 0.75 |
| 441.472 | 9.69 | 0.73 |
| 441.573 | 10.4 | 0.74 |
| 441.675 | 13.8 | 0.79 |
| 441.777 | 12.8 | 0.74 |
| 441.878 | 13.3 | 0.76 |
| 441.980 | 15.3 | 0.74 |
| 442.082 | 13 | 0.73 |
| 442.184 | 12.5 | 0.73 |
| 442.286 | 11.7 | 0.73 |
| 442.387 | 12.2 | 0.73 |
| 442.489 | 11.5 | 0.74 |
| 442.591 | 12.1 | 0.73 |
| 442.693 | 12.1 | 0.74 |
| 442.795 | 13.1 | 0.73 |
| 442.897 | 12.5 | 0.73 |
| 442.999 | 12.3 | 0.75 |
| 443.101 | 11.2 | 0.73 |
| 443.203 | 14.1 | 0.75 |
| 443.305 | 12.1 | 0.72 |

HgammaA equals -0.49 nm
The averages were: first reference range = 9.19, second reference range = 11.5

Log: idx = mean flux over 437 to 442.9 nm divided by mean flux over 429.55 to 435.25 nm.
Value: 1.13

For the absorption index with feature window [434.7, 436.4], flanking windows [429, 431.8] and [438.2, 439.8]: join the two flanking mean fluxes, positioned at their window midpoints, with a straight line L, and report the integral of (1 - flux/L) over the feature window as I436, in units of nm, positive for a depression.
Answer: -0.346 nm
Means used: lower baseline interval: 8.74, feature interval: 11.9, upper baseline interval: 10.6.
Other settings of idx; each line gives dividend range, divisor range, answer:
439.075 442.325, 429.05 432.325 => 1.29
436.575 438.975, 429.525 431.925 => 1.20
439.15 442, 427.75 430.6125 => 1.33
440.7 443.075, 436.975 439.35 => 1.16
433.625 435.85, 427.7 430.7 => 1.21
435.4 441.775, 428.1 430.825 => 1.32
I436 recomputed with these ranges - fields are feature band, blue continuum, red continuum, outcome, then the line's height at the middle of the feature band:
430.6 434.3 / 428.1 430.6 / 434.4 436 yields -0.05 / 10.4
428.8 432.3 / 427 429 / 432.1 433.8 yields 0.38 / 10.4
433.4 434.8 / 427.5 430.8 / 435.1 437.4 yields 0.01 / 11.2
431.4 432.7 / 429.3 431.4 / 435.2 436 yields -0.33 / 9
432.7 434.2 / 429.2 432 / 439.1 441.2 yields -0.22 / 9.93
